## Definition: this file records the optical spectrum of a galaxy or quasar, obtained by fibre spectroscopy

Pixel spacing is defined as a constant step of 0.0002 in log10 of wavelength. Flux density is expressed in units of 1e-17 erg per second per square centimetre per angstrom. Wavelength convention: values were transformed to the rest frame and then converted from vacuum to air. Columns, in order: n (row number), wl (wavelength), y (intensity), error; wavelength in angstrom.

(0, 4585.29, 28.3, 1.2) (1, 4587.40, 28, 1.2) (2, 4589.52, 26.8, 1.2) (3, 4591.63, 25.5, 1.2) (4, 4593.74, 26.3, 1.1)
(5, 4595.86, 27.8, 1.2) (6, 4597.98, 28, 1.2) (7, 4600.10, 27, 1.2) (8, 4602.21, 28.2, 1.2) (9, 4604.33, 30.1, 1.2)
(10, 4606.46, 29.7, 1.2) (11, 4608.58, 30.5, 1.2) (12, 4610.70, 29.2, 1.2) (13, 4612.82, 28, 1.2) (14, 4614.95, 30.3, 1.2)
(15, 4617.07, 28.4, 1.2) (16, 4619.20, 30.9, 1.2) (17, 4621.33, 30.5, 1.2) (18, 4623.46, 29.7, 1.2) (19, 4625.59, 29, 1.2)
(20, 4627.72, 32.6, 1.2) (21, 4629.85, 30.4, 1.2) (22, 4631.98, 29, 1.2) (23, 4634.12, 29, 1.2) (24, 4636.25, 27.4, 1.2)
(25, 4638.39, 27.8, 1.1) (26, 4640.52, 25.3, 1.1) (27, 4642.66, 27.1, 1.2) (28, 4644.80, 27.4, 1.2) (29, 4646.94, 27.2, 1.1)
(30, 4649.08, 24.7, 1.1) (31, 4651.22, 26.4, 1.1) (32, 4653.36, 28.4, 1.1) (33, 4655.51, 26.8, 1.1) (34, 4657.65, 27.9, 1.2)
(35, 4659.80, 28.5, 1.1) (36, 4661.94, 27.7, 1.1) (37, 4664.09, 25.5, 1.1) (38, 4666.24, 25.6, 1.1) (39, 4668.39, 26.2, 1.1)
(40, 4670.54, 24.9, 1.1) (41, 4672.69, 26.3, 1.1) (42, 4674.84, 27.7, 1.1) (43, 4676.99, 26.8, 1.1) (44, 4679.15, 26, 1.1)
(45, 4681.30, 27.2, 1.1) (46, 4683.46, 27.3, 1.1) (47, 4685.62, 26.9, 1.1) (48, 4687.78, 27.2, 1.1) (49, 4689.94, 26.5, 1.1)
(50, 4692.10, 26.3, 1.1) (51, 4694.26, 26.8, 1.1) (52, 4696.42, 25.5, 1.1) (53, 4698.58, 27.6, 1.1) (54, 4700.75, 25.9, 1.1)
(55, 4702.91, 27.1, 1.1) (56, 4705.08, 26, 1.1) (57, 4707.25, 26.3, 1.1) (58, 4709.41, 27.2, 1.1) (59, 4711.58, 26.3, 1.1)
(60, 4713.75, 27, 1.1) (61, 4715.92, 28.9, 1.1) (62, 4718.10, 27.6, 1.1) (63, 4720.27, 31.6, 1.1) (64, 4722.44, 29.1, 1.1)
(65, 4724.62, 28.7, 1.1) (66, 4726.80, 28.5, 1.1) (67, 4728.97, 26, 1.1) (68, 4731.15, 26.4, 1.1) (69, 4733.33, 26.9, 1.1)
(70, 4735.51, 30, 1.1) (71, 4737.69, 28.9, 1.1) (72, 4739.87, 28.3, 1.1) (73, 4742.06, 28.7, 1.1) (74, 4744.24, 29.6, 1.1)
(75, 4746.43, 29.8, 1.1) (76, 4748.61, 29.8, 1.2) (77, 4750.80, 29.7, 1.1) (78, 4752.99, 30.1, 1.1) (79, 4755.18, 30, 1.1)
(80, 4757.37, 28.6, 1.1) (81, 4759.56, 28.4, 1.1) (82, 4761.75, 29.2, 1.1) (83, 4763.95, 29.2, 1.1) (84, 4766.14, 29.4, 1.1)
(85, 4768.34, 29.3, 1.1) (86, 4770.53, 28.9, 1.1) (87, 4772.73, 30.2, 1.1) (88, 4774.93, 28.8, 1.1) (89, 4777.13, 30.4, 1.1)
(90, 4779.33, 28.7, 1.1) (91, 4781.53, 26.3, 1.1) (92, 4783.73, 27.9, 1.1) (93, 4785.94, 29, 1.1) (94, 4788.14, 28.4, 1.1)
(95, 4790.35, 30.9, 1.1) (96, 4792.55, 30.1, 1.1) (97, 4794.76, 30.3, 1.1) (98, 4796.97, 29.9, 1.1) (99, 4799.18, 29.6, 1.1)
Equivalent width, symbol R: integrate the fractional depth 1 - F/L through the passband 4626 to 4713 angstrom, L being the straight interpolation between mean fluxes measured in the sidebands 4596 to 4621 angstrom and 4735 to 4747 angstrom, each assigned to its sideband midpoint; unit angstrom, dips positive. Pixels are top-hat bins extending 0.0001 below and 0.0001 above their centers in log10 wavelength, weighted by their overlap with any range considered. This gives 6.1 angstrom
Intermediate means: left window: 29.1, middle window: 27.1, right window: 29.1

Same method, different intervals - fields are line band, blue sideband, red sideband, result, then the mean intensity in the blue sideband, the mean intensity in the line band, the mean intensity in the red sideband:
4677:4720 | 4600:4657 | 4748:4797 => 3.0 angstrom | 28.6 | 26.9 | 29.3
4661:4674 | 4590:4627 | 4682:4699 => 0.6 angstrom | 28.8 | 26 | 26.7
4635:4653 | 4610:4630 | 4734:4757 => 1.8 angstrom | 29.9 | 26.8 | 29.4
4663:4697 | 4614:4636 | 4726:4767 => 3.4 angstrom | 29.9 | 26.4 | 28.8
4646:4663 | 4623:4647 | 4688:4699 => 0.4 angstrom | 28.5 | 27.2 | 26.5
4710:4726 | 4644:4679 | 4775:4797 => -0.3 angstrom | 26.7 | 28.4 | 29.1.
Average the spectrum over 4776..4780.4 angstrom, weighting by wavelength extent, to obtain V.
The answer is 29.5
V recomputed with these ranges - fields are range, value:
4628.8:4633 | 29.7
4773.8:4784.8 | 28.4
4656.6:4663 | 28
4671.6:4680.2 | 26.7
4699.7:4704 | 26.5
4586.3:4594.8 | 26.7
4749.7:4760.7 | 29.4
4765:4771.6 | 29.2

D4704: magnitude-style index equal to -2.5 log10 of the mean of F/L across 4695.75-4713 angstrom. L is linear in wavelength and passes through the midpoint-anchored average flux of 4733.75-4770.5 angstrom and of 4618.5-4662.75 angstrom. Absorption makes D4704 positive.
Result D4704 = 0.09 mag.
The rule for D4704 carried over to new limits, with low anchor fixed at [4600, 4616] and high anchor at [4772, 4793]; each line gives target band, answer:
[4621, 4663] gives 0.042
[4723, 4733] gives 0.064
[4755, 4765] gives 0.002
